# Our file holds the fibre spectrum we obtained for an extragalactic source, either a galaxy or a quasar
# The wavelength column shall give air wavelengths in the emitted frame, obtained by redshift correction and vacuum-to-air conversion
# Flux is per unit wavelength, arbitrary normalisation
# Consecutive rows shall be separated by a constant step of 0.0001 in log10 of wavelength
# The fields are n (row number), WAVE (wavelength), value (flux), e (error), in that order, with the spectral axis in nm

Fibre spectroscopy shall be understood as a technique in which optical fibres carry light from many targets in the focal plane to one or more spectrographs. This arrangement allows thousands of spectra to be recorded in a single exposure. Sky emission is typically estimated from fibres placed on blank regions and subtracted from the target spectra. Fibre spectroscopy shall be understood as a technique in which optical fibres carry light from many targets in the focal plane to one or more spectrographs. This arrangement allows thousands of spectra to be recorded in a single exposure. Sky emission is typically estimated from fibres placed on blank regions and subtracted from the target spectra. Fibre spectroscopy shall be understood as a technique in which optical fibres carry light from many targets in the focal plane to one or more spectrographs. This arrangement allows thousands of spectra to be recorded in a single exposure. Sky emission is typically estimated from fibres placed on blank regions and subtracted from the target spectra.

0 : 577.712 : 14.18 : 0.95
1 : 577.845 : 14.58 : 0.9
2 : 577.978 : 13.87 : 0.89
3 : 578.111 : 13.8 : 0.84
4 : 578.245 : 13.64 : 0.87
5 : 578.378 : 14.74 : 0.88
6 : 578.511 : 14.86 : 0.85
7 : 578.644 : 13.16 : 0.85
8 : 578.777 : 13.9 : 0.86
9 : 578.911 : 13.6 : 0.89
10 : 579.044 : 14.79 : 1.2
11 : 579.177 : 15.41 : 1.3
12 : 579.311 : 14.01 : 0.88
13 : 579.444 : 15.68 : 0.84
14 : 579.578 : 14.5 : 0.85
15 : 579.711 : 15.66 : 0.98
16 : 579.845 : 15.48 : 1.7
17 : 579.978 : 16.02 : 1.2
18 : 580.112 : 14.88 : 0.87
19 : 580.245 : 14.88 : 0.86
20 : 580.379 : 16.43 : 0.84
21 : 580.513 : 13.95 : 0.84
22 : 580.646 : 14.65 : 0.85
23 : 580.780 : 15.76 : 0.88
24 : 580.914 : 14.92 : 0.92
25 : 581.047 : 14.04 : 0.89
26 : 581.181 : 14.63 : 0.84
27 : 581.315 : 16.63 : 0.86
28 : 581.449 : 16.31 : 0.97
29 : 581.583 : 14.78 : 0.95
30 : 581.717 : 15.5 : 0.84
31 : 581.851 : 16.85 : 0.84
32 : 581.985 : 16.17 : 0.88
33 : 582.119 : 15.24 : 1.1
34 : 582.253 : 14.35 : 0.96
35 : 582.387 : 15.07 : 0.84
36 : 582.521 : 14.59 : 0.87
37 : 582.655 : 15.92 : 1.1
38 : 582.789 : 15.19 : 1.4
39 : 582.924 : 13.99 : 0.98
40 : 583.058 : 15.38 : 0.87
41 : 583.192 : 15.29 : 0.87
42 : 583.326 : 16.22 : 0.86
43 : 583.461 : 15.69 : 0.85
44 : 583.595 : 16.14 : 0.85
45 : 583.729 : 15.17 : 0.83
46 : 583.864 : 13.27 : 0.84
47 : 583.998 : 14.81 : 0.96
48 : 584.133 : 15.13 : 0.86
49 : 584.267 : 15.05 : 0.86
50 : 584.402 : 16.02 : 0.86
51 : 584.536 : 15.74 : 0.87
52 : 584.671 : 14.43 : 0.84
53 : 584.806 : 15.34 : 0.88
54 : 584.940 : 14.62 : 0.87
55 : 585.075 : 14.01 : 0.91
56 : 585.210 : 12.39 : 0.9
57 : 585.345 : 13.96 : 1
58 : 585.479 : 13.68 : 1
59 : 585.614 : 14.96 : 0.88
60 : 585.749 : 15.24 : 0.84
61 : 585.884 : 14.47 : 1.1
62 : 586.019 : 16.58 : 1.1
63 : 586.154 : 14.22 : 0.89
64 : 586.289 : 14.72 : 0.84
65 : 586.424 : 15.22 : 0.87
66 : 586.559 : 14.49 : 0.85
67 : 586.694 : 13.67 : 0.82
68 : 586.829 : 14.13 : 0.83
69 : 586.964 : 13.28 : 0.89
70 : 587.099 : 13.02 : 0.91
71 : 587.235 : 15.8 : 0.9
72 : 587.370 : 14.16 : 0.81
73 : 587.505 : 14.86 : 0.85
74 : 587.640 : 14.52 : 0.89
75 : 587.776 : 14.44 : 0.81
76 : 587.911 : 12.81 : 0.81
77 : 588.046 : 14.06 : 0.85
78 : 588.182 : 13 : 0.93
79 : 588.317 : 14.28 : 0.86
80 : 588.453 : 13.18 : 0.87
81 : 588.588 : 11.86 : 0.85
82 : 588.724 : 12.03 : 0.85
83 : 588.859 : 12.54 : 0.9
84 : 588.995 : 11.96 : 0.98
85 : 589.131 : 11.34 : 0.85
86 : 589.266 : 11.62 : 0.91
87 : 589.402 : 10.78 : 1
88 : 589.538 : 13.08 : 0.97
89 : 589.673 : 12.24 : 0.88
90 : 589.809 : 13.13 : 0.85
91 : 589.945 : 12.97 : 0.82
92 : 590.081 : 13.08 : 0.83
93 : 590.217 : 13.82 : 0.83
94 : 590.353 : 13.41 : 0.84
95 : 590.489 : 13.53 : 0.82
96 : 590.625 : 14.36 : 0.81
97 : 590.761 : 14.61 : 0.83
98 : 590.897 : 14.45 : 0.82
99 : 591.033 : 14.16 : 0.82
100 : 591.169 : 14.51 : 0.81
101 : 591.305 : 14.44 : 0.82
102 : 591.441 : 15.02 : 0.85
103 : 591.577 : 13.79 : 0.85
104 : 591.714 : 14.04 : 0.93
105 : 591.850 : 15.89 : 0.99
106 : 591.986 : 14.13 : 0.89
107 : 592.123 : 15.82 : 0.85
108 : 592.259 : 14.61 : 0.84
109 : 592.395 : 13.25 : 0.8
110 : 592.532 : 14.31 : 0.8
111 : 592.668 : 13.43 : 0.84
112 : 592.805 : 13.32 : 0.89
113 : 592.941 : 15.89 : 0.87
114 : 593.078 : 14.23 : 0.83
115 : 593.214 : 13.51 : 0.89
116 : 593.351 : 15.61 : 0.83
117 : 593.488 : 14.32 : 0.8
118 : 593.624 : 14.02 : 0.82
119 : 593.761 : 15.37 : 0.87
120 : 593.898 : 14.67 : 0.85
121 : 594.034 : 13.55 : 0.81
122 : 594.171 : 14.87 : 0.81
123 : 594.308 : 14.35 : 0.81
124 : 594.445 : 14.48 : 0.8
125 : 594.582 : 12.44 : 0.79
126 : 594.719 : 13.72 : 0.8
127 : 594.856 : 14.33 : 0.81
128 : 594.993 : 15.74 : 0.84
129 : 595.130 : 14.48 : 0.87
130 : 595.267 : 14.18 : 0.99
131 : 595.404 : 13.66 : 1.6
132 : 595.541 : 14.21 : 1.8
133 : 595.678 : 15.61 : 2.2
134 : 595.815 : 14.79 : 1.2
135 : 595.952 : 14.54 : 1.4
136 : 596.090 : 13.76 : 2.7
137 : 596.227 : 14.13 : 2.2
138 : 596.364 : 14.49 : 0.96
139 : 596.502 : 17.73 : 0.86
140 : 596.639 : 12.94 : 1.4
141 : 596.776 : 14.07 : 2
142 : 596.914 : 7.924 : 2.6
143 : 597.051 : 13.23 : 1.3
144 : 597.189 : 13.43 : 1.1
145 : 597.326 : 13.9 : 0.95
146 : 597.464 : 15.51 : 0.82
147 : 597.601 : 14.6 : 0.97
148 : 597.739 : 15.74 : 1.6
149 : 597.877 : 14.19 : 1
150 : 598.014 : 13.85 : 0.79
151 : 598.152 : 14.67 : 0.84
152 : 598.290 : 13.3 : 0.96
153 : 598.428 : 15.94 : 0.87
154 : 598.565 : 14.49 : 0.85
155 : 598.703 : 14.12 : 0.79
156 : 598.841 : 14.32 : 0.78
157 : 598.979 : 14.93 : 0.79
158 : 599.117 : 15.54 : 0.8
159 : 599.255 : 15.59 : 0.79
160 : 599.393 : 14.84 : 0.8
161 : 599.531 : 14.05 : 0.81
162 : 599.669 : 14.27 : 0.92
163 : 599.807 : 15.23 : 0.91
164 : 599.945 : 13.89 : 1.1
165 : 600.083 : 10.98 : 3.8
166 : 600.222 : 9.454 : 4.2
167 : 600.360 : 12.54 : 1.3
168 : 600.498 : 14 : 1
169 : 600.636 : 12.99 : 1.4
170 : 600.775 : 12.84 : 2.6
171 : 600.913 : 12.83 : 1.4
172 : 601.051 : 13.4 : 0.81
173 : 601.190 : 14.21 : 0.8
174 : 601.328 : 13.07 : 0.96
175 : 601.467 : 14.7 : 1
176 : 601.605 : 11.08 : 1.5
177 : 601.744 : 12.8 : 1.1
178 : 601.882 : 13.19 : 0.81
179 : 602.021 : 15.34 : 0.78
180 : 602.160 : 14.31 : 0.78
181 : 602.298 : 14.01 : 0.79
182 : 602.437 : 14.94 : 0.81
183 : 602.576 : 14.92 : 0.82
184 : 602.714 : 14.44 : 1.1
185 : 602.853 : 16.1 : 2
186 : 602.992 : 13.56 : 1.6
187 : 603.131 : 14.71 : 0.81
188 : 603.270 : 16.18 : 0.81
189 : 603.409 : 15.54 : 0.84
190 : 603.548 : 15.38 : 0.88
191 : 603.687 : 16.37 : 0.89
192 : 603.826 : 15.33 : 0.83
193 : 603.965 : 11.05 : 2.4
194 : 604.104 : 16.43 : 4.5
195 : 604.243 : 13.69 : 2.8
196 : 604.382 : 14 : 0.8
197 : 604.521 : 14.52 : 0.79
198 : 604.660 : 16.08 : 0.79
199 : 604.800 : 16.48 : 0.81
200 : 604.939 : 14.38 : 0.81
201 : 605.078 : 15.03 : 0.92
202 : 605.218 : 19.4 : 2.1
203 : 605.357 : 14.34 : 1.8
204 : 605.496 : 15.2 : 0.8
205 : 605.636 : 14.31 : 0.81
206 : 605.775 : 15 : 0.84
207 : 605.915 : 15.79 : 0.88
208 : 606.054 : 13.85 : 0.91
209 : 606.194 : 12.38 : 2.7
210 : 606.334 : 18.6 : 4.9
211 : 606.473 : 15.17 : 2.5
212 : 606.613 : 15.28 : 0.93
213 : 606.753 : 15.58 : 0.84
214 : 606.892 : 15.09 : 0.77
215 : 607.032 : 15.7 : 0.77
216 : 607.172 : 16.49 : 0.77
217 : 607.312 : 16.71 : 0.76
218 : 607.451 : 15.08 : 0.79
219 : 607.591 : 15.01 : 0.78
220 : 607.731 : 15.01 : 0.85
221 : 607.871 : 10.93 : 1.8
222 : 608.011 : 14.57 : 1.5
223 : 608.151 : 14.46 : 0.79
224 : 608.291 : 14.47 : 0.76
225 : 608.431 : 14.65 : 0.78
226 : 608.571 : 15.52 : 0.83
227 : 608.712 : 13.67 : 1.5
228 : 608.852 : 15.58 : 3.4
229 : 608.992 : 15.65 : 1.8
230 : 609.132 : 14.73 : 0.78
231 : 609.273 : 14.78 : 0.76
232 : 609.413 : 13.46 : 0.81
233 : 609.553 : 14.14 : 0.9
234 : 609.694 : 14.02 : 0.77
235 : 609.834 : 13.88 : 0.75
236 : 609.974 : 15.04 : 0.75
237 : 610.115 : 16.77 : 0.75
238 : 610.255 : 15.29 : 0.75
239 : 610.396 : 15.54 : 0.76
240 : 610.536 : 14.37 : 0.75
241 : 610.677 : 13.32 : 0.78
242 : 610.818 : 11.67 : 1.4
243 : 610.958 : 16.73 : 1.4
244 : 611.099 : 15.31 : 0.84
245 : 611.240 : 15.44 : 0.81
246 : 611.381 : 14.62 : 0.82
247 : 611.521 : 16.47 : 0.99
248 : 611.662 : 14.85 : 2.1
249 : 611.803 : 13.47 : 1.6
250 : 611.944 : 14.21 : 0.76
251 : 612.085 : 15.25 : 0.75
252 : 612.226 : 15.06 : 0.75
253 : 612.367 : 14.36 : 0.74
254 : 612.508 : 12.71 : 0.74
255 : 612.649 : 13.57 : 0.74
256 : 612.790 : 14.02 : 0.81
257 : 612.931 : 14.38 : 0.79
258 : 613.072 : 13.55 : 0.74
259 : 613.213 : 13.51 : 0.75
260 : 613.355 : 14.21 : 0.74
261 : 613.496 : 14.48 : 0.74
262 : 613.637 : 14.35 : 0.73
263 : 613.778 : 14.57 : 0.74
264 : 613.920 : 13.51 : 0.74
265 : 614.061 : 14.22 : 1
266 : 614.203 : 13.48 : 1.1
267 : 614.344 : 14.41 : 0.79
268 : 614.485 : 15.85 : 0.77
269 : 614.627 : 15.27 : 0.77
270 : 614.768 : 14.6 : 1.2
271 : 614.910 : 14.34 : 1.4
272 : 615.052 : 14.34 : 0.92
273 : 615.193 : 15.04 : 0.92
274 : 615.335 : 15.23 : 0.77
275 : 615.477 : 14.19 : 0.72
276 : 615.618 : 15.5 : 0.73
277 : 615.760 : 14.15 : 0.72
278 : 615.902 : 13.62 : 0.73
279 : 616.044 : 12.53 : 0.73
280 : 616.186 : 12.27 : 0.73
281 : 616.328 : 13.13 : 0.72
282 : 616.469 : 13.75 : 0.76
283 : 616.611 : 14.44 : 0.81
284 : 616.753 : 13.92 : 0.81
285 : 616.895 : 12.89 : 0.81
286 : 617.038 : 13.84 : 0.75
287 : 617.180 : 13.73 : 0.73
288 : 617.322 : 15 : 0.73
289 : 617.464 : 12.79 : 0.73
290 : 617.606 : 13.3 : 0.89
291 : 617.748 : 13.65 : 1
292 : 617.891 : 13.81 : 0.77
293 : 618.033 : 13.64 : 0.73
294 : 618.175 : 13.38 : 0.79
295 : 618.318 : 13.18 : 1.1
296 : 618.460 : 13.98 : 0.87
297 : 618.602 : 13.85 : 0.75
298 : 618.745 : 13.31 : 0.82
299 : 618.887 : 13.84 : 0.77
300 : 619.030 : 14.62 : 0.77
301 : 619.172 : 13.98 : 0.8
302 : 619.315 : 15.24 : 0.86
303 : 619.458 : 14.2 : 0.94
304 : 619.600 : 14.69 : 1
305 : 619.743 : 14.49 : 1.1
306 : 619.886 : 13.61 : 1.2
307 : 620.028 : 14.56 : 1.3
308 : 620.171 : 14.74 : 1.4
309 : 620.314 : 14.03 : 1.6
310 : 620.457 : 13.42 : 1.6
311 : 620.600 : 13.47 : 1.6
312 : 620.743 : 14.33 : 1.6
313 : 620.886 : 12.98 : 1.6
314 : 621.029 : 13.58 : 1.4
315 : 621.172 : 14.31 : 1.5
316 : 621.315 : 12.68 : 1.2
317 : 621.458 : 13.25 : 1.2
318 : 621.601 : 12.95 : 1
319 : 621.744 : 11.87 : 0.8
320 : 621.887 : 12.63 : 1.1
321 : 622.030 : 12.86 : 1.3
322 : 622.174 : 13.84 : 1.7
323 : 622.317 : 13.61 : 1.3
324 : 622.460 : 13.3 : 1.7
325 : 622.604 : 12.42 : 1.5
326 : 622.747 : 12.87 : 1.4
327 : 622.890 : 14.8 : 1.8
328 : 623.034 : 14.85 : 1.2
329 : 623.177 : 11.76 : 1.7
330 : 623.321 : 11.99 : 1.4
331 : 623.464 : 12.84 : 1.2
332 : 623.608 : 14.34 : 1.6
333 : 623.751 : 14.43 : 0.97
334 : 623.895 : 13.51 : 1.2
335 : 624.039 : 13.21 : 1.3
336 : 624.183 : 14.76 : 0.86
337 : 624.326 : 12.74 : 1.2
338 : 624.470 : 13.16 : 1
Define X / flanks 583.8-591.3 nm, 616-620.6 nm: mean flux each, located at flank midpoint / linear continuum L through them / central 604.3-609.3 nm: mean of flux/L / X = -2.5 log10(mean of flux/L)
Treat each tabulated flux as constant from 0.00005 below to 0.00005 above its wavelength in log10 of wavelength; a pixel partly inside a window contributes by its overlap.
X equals -0.09 mag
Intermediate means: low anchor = 13.9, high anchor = 13.8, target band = 15.1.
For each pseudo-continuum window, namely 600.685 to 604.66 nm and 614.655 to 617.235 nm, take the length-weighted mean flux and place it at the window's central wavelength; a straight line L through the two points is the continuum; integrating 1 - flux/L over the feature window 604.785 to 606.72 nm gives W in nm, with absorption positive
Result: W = -0.15 nm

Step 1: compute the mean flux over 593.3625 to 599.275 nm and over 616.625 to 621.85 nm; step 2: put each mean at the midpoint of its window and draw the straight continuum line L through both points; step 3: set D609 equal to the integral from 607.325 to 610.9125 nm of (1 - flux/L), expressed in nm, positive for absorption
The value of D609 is -0.13 nm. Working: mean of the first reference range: 14.3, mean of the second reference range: 13.8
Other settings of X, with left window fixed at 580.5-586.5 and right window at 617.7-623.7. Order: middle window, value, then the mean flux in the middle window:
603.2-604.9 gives -0.06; 15.1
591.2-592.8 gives 0.02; 14.4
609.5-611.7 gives -0.06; 14.8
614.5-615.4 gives -0.08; 14.9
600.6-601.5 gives 0.08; 13.4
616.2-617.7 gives 0.01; 13.6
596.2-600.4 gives 0.04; 14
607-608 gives -0.06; 14.9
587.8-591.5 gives 0.12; 13.2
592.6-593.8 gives 0.02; 14.4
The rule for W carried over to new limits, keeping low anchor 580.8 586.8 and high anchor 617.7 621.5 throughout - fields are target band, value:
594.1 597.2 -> 0.12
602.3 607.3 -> -0.29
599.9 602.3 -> 0.23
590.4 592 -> 0.04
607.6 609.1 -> -0.03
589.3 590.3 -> 0.14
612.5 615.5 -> -0.05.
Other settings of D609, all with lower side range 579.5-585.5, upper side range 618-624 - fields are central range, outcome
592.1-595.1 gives 0.068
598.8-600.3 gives 0.056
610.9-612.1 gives -0.098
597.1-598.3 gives 0.010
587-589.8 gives 0.337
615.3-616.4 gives 0.003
